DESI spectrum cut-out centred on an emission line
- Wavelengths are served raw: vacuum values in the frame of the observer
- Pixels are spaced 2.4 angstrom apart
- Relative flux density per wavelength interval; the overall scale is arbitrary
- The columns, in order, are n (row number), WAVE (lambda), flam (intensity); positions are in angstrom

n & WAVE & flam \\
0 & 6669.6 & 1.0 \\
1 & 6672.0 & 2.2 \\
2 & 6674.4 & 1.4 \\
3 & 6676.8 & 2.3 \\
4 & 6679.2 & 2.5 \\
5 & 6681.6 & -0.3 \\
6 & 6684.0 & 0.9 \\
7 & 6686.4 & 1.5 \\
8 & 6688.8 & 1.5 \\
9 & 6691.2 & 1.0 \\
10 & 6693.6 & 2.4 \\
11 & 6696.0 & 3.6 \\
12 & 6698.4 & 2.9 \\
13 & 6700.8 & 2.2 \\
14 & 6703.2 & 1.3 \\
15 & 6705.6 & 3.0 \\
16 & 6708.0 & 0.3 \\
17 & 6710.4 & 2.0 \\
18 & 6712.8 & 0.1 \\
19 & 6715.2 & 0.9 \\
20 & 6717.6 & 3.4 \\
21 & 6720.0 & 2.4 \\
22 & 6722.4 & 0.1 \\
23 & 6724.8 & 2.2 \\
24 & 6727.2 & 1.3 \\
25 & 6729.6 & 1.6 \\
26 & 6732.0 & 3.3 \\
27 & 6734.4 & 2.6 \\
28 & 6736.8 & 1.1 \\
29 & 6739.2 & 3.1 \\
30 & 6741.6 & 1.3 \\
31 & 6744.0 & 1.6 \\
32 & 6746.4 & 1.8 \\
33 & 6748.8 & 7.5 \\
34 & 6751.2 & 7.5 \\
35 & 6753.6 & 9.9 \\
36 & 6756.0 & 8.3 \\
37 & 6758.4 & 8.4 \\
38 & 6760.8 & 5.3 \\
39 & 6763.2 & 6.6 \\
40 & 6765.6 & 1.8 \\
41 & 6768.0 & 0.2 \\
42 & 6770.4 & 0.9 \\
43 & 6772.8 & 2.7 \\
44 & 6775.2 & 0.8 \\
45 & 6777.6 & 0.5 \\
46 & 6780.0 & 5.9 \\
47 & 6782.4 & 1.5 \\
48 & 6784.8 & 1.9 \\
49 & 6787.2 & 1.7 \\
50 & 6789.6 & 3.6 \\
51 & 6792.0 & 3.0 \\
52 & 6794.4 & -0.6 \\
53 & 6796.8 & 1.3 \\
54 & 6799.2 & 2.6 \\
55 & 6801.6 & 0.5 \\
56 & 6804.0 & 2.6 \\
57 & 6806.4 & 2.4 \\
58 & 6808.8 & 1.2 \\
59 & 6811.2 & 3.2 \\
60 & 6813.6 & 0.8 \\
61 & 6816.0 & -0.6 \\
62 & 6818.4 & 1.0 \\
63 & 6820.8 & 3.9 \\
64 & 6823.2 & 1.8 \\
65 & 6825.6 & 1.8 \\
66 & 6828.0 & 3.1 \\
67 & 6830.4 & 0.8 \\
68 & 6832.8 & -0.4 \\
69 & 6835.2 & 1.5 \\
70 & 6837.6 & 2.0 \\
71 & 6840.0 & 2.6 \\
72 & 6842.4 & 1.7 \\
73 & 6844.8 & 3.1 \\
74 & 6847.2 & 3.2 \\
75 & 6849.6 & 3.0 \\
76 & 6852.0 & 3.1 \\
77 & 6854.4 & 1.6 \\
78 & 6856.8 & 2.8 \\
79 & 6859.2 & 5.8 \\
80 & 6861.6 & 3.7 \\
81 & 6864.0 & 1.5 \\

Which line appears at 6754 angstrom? [O II]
